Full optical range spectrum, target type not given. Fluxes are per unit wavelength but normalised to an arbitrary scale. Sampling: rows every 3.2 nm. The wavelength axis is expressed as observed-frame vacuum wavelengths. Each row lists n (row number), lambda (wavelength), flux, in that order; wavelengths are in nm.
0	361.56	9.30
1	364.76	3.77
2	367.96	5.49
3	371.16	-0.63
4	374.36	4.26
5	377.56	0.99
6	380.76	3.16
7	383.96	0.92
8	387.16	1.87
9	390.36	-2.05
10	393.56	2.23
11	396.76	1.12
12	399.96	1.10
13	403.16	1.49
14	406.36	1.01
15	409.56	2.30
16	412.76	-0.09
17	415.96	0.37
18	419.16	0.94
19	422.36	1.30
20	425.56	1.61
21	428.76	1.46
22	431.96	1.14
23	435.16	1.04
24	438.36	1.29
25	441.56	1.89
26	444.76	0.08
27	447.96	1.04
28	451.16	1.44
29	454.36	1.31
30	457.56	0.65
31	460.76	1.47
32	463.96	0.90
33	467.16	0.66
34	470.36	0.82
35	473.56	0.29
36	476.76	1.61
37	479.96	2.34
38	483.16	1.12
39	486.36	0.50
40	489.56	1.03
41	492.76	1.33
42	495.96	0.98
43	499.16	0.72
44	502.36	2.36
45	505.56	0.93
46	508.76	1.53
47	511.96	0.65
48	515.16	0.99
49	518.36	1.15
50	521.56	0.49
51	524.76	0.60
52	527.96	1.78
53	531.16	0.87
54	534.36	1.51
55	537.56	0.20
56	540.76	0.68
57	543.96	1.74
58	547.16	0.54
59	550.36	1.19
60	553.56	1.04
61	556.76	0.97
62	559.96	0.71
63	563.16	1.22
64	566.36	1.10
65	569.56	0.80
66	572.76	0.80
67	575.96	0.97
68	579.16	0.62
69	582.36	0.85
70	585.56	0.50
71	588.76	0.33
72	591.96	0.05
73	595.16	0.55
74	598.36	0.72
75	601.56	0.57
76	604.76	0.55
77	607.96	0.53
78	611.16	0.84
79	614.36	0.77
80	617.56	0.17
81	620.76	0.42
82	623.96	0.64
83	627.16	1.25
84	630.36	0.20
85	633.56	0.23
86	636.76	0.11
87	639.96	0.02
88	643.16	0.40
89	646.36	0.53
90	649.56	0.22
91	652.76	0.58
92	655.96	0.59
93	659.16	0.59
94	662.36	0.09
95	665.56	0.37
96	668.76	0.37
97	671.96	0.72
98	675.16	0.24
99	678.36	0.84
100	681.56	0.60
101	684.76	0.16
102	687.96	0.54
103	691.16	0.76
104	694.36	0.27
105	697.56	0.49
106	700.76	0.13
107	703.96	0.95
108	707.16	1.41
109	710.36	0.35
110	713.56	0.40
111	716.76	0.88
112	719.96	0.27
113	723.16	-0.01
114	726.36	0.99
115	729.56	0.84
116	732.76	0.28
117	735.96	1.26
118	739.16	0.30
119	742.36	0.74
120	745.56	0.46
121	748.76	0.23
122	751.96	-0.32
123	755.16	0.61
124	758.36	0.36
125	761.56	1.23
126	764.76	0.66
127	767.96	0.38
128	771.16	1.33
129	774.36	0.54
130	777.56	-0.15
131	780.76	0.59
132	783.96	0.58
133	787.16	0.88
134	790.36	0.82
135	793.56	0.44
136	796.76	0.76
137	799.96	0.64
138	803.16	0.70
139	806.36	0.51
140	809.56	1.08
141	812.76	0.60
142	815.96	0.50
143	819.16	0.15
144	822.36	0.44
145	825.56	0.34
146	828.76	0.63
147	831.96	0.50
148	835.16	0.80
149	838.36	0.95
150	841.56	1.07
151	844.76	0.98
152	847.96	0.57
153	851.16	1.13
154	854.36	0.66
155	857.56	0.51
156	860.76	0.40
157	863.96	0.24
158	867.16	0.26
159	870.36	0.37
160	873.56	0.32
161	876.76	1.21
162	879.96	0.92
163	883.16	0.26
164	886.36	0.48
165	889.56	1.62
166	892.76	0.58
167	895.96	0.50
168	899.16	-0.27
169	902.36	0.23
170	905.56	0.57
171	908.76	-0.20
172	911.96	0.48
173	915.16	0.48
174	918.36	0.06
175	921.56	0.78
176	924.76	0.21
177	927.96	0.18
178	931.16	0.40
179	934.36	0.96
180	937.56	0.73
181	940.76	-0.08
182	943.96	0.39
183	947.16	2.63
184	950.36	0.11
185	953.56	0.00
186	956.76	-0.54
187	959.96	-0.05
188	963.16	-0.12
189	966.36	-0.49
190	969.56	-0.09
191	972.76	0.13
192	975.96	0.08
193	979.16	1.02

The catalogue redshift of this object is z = 0.892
